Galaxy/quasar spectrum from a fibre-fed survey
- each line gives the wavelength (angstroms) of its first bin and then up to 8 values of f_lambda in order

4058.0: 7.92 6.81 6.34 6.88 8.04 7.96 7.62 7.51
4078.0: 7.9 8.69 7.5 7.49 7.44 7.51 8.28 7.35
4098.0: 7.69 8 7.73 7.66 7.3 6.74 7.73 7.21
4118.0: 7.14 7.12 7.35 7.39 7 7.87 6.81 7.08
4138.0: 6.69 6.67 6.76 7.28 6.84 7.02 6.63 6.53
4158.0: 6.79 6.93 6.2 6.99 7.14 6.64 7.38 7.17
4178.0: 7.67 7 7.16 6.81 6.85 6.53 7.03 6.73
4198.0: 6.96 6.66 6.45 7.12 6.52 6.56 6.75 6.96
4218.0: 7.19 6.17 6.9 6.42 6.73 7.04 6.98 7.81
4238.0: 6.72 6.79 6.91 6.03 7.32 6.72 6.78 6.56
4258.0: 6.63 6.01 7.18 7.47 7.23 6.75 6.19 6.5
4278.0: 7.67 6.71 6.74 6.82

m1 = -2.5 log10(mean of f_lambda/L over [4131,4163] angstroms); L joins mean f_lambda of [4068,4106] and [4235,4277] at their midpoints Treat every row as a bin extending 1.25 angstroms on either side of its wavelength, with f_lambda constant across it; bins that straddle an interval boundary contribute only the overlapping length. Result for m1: 0.09 mag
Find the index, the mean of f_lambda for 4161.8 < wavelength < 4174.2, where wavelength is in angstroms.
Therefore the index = 6.87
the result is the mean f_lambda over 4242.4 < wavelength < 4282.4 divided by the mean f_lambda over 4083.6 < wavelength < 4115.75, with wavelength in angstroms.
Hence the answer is 0.9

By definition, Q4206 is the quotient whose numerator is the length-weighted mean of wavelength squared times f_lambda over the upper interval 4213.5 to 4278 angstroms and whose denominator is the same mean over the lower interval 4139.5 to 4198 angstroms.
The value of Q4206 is 1.0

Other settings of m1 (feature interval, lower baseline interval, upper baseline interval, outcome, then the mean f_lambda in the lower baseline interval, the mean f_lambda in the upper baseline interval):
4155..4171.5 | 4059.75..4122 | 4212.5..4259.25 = 0.06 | 7.51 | 6.81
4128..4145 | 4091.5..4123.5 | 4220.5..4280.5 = 0.05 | 7.49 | 6.82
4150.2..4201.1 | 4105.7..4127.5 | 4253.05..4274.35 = 0.02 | 7.26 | 6.75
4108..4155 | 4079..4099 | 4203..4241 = 0.06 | 7.75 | 6.83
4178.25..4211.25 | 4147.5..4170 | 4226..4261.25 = -0.01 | 6.78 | 6.79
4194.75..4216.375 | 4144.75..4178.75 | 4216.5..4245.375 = 0.02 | 6.93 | 6.85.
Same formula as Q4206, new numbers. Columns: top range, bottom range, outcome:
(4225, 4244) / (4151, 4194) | 1.04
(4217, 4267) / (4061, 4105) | 0.96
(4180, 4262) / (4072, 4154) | 0.97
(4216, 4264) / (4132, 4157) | 1.04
